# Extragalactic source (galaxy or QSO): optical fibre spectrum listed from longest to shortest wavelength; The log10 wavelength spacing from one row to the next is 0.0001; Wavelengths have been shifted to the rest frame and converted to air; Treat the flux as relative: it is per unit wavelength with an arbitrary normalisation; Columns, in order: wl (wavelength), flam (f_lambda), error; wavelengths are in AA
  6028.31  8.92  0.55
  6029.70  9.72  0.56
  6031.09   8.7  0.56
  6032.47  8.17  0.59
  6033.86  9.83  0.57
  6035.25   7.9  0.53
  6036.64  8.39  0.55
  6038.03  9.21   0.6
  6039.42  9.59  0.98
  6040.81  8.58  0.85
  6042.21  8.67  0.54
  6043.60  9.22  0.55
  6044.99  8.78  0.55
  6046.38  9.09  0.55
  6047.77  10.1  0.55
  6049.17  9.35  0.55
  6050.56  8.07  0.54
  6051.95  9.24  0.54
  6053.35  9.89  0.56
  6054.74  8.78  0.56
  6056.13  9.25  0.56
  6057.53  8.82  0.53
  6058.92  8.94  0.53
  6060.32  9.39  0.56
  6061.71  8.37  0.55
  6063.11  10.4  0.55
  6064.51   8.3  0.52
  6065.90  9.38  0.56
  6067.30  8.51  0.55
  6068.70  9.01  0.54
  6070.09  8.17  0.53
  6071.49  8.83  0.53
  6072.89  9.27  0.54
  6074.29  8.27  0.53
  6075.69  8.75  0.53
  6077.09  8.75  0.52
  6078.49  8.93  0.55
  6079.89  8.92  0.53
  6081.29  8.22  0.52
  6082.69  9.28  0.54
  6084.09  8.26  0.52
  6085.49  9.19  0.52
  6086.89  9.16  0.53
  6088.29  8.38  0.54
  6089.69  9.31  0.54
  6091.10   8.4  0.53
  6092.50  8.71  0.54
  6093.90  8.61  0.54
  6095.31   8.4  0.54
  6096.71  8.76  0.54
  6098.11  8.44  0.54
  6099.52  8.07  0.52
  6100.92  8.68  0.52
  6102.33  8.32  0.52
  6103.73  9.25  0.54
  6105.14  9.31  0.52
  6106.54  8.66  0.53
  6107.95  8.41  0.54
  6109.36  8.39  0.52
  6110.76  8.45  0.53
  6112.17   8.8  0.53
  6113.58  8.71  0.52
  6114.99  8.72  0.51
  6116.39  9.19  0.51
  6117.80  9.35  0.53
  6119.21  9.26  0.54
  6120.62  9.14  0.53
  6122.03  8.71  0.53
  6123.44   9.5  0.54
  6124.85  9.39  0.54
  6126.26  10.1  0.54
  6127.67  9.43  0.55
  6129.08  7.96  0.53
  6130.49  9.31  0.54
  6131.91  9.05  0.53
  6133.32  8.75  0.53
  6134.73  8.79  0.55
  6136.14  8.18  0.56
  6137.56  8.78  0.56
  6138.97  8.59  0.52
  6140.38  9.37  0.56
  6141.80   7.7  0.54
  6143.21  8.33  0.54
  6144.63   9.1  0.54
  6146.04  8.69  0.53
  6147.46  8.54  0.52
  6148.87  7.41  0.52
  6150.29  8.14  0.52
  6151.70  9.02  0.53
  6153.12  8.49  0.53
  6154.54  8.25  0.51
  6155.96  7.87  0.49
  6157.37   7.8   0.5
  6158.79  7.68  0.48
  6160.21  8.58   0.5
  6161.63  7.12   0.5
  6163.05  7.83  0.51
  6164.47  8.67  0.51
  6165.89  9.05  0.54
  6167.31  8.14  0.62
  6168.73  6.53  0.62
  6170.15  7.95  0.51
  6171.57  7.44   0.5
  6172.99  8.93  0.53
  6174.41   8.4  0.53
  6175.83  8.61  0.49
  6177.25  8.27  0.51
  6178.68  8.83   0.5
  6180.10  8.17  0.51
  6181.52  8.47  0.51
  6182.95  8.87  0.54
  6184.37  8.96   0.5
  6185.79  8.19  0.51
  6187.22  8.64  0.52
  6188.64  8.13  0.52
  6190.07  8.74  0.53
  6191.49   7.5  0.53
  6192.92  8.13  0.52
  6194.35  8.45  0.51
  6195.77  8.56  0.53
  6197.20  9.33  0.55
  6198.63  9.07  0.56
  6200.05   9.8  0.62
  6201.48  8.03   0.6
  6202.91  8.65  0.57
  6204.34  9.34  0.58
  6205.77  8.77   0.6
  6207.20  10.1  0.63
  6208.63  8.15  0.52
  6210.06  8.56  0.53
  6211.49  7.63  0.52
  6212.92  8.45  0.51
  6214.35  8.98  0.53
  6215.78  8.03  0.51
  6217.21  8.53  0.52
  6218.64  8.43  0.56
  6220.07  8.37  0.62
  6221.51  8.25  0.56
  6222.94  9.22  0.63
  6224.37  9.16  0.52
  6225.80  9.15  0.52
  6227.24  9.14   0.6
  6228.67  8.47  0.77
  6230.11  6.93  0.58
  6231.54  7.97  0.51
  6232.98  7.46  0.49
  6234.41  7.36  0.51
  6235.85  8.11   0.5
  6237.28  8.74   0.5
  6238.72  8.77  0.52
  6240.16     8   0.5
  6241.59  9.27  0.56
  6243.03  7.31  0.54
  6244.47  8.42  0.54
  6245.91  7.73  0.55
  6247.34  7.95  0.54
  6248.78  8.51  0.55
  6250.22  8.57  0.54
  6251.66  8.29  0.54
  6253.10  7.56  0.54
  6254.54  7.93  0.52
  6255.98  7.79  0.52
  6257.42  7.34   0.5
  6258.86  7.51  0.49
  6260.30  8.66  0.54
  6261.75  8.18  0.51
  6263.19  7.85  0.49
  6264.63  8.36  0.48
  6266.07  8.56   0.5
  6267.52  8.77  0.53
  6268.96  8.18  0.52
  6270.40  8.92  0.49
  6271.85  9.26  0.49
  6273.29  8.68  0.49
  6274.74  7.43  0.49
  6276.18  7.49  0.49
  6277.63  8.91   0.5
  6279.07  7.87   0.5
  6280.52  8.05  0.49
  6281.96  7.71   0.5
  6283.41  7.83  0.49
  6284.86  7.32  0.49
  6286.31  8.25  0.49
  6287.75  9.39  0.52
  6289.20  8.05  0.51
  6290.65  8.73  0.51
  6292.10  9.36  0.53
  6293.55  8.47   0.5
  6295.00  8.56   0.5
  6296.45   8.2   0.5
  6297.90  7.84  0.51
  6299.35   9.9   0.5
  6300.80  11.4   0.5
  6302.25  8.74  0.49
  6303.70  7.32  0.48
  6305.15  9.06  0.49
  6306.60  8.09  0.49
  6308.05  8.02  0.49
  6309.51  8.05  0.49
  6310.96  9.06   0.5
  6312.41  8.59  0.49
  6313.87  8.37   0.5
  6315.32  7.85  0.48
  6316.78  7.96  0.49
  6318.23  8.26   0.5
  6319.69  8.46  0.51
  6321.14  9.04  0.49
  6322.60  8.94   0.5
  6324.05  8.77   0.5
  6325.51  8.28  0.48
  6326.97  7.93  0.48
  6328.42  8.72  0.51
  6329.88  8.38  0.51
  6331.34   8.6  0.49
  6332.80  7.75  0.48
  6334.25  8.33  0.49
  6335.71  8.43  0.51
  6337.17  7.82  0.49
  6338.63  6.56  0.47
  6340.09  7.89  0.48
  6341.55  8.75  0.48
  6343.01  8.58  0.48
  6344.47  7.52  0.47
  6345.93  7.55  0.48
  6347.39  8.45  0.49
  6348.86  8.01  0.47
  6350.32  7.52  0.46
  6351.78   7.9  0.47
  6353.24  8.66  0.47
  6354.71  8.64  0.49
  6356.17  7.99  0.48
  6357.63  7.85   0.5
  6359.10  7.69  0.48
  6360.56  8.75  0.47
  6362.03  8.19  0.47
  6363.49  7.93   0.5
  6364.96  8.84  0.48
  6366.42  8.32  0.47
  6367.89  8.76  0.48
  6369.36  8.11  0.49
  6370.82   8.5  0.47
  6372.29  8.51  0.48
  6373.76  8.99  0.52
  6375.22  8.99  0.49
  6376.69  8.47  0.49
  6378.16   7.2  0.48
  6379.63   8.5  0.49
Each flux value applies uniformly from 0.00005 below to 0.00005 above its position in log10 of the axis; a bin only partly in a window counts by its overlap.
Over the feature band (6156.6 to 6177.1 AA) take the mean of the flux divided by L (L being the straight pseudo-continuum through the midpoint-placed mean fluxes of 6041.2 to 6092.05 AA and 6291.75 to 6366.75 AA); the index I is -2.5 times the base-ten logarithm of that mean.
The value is 0.08 mag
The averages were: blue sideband 8.93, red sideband 8.34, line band 8.06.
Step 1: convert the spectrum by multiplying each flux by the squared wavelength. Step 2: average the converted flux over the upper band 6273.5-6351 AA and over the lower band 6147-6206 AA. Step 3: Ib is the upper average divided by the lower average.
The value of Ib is 1.04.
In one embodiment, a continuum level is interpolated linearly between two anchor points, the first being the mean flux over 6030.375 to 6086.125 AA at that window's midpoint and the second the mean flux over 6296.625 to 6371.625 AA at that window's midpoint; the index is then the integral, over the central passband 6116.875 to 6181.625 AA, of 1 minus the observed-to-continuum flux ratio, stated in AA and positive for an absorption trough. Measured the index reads 1.6 AA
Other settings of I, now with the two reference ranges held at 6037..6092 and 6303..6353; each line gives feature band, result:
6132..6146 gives 0.011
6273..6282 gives 0.044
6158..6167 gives 0.068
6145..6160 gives 0.061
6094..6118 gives 0.018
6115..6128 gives -0.063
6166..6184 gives 0.048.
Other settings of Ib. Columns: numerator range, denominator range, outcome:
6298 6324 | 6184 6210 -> 1.03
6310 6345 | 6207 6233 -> 1.01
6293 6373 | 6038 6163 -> 1.02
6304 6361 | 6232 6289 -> 1.03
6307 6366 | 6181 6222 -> 1.00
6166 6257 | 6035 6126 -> 0.99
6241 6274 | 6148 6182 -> 1.04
